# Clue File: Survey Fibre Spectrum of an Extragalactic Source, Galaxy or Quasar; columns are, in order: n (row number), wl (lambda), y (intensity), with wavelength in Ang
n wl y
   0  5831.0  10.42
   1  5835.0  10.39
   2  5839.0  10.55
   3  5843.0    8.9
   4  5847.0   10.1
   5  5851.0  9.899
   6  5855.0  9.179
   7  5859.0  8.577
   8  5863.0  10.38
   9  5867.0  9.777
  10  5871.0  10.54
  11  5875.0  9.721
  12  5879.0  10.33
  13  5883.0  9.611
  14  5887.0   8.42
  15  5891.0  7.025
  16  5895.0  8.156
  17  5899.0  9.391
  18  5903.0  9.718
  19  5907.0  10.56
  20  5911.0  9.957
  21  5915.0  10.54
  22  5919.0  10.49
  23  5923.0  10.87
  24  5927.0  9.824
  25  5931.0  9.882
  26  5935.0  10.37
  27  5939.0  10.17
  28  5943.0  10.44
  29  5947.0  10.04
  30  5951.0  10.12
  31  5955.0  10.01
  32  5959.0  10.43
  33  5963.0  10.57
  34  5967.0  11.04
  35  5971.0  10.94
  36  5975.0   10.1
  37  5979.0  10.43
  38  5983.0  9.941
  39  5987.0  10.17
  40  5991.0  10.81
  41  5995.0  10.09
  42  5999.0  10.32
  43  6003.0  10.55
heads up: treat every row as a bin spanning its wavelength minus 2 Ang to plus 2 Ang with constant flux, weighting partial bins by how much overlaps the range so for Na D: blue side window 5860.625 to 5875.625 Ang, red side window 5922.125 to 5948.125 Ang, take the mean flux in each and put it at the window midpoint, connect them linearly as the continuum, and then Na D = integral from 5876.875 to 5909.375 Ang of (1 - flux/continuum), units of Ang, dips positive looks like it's 3.1 Ang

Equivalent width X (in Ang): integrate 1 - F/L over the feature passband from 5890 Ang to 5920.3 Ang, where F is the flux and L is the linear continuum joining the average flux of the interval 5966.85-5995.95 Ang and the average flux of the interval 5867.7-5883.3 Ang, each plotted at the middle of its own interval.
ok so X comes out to 1.9 Ang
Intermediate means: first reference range 10.1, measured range 9.54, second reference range 10.4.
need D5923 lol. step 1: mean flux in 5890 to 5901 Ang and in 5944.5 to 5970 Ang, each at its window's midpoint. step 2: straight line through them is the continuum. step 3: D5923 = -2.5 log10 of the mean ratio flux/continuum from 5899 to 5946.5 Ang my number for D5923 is -0.11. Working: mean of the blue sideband 8.3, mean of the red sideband 10.4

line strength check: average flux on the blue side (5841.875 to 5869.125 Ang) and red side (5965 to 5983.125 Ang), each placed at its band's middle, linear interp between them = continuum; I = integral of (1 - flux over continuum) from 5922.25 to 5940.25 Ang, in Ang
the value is 0.0 Ang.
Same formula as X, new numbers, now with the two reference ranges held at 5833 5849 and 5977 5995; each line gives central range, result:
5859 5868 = 0.2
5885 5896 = 2.5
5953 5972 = -0.6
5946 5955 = 0.1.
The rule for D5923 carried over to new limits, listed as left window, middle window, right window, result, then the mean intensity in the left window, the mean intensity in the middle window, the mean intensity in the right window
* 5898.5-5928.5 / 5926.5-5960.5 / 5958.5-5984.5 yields 0.02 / 10.2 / 10.2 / 10.5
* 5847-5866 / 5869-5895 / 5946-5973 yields 0.07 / 9.59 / 9.19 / 10.5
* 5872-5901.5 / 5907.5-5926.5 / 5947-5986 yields -0.10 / 9.02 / 10.4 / 10.4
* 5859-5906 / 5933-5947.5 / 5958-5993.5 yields -0.02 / 9.36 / 10.3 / 10.5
